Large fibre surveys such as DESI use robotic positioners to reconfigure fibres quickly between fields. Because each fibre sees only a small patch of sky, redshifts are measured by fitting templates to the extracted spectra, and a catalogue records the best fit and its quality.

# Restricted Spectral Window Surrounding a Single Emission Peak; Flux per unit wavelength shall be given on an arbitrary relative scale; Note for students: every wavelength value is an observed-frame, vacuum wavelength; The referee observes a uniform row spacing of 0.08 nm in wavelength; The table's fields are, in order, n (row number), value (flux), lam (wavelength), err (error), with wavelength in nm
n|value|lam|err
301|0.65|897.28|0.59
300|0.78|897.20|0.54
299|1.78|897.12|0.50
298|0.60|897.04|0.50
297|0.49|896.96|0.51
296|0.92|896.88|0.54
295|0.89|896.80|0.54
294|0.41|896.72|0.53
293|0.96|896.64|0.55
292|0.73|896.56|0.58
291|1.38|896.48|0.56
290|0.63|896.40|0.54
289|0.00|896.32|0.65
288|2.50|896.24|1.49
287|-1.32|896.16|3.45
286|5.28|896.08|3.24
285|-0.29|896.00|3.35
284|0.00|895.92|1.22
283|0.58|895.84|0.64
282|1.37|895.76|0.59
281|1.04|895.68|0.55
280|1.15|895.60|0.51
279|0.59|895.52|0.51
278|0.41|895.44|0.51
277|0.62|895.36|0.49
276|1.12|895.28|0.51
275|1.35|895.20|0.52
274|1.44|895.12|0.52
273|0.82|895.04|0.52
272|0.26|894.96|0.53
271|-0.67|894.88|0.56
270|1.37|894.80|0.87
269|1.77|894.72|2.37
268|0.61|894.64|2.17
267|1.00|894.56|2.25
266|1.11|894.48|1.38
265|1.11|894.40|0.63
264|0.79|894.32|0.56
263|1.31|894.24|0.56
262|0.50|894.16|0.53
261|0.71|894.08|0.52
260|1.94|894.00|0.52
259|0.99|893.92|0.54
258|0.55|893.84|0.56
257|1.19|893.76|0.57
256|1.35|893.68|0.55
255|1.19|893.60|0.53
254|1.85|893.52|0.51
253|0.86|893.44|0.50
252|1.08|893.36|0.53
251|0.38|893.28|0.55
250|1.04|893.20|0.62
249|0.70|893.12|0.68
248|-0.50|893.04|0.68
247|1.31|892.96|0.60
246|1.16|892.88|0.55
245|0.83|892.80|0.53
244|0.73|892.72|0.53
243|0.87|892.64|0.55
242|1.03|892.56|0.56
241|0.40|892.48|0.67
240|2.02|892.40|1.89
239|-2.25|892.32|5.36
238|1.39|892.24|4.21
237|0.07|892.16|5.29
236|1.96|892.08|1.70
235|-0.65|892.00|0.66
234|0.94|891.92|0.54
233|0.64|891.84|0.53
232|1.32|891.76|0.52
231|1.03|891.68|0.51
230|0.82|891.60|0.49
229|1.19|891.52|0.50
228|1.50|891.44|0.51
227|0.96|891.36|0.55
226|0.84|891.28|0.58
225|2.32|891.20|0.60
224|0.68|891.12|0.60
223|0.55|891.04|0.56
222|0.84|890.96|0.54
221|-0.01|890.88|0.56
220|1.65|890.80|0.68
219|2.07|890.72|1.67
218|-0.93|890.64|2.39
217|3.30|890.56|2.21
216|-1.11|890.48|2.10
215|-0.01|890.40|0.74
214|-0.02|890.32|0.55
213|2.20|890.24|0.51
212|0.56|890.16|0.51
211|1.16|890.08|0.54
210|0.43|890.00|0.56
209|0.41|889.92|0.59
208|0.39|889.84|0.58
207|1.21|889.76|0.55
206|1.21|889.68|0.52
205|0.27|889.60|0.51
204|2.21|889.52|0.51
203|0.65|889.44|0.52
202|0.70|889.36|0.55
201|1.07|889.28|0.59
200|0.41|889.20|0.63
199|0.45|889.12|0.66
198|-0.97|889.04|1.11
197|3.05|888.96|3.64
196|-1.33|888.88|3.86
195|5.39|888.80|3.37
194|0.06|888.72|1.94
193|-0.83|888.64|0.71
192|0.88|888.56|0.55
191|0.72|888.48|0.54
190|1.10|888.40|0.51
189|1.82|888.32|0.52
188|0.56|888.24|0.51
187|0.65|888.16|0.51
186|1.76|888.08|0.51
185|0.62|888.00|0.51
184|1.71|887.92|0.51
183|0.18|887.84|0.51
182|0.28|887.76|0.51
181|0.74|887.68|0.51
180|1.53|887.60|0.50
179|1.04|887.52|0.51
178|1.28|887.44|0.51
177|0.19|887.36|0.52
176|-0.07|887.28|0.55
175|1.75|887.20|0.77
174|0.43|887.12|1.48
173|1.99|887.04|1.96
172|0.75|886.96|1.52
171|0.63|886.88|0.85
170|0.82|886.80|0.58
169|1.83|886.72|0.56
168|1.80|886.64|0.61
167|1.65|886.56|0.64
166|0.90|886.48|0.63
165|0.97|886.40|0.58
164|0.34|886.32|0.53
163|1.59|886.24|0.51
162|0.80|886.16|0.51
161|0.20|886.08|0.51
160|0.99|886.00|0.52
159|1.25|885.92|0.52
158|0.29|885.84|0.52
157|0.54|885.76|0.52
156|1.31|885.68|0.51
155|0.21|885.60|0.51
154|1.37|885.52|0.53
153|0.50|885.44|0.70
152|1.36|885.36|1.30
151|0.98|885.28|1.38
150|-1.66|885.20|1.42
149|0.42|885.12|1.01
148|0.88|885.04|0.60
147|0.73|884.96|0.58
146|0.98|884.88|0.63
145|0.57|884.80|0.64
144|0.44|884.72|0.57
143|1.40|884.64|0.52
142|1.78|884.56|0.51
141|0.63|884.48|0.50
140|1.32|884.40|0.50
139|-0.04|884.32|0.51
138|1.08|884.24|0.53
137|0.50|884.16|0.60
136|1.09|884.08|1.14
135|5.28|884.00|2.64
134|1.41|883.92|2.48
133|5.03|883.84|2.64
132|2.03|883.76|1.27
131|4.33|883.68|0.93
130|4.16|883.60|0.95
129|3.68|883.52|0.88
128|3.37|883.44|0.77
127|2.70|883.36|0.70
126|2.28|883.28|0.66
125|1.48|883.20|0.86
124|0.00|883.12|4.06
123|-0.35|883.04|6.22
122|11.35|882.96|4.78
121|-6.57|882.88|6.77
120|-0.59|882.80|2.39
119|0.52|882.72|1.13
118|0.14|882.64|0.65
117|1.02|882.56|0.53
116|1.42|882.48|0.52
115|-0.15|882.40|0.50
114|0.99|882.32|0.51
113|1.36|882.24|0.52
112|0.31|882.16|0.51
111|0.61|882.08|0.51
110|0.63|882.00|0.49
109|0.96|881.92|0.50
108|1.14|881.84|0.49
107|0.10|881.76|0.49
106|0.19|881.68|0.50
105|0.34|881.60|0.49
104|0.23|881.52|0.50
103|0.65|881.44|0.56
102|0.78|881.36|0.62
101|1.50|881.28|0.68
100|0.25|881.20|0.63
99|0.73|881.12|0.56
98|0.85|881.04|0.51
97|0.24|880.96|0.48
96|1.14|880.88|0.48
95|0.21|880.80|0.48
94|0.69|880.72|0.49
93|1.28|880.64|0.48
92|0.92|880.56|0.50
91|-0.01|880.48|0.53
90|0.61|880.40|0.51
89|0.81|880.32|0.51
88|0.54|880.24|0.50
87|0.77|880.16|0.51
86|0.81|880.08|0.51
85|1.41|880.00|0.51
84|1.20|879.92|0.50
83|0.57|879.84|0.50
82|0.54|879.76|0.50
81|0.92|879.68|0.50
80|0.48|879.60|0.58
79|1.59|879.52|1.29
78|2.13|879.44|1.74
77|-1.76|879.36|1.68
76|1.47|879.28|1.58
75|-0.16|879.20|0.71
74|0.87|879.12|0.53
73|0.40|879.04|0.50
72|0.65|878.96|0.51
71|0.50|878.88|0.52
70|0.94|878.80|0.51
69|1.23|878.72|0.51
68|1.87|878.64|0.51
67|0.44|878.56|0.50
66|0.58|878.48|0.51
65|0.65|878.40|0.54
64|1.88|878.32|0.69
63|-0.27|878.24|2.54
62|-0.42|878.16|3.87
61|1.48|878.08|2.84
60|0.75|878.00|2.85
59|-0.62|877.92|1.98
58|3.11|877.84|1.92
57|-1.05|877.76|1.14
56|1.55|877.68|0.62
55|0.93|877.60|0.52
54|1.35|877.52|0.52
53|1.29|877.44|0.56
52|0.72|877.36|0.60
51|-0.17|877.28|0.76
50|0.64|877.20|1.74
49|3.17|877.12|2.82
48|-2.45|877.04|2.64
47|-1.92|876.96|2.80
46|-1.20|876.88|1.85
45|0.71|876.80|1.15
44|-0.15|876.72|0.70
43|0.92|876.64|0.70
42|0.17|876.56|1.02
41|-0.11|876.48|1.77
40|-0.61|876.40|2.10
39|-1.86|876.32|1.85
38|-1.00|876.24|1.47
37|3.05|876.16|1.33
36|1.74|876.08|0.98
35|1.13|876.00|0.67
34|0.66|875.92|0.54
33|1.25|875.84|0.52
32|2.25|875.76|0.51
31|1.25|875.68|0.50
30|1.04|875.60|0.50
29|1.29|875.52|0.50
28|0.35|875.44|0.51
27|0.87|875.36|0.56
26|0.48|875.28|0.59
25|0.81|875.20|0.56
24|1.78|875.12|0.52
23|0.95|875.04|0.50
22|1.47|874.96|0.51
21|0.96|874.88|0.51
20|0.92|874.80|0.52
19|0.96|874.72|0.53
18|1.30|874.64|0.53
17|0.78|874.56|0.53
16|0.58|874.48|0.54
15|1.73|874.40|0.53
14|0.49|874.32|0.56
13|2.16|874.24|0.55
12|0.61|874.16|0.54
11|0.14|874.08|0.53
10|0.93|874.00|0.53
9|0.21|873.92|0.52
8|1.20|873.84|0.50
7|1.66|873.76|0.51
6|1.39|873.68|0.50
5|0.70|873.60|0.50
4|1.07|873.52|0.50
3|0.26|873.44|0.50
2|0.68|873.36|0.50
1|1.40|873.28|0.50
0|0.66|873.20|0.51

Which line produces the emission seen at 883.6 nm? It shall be H-gamma 4340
